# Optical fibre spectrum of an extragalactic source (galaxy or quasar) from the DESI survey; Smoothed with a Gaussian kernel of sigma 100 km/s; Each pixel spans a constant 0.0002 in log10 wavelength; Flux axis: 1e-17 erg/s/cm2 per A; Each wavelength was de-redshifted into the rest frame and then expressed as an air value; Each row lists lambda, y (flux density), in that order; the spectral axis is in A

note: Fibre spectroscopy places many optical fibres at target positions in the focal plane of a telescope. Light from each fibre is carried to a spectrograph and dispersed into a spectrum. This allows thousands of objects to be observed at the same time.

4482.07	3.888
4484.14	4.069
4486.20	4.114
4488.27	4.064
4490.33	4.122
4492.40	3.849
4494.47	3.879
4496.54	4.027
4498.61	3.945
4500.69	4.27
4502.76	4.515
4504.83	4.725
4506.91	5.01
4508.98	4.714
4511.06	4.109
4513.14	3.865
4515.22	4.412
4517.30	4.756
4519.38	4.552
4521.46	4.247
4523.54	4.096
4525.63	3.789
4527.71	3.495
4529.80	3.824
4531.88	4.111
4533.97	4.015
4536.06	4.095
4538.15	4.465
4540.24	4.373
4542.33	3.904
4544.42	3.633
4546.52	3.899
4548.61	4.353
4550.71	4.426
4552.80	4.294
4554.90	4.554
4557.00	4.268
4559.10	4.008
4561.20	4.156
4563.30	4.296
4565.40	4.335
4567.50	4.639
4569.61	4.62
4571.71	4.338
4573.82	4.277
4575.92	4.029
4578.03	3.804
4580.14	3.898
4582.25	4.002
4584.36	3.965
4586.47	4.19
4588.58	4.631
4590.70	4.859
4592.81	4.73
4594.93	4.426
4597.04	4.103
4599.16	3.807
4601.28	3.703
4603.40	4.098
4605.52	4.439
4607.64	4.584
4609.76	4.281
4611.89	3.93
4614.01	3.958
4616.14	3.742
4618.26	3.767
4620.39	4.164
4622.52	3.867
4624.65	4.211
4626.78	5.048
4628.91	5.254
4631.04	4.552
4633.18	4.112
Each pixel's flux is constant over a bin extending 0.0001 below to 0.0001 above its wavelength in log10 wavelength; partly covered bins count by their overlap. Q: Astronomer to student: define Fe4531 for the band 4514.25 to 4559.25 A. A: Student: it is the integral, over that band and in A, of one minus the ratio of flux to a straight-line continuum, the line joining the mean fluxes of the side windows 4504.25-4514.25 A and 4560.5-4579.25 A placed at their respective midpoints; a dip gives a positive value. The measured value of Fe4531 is 2.2 A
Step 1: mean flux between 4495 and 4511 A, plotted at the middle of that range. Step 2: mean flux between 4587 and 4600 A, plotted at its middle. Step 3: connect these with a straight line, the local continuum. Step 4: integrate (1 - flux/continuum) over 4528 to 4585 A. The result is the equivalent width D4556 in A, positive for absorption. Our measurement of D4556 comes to 3.36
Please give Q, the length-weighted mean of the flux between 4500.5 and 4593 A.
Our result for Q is 4.25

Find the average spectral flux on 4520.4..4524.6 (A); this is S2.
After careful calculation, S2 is 4.17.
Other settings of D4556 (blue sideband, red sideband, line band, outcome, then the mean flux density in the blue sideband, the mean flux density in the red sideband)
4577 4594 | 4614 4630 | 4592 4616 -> 0.6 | 4.26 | 4.27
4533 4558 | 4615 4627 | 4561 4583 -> -0.4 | 4.19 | 4.07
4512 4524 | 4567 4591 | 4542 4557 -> 0.4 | 4.33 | 4.24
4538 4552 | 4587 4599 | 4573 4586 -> 1.1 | 4.13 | 4.48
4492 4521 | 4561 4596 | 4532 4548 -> 1.0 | 4.34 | 4.31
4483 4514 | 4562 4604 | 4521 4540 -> 0.9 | 4.22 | 4.24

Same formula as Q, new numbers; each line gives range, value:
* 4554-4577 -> 4.32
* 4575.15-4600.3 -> 4.2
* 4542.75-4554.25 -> 4.12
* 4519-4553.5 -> 4.08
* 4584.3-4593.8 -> 4.53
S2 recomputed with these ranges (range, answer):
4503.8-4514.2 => 4.48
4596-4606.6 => 4.03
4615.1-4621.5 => 3.89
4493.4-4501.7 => 4.03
